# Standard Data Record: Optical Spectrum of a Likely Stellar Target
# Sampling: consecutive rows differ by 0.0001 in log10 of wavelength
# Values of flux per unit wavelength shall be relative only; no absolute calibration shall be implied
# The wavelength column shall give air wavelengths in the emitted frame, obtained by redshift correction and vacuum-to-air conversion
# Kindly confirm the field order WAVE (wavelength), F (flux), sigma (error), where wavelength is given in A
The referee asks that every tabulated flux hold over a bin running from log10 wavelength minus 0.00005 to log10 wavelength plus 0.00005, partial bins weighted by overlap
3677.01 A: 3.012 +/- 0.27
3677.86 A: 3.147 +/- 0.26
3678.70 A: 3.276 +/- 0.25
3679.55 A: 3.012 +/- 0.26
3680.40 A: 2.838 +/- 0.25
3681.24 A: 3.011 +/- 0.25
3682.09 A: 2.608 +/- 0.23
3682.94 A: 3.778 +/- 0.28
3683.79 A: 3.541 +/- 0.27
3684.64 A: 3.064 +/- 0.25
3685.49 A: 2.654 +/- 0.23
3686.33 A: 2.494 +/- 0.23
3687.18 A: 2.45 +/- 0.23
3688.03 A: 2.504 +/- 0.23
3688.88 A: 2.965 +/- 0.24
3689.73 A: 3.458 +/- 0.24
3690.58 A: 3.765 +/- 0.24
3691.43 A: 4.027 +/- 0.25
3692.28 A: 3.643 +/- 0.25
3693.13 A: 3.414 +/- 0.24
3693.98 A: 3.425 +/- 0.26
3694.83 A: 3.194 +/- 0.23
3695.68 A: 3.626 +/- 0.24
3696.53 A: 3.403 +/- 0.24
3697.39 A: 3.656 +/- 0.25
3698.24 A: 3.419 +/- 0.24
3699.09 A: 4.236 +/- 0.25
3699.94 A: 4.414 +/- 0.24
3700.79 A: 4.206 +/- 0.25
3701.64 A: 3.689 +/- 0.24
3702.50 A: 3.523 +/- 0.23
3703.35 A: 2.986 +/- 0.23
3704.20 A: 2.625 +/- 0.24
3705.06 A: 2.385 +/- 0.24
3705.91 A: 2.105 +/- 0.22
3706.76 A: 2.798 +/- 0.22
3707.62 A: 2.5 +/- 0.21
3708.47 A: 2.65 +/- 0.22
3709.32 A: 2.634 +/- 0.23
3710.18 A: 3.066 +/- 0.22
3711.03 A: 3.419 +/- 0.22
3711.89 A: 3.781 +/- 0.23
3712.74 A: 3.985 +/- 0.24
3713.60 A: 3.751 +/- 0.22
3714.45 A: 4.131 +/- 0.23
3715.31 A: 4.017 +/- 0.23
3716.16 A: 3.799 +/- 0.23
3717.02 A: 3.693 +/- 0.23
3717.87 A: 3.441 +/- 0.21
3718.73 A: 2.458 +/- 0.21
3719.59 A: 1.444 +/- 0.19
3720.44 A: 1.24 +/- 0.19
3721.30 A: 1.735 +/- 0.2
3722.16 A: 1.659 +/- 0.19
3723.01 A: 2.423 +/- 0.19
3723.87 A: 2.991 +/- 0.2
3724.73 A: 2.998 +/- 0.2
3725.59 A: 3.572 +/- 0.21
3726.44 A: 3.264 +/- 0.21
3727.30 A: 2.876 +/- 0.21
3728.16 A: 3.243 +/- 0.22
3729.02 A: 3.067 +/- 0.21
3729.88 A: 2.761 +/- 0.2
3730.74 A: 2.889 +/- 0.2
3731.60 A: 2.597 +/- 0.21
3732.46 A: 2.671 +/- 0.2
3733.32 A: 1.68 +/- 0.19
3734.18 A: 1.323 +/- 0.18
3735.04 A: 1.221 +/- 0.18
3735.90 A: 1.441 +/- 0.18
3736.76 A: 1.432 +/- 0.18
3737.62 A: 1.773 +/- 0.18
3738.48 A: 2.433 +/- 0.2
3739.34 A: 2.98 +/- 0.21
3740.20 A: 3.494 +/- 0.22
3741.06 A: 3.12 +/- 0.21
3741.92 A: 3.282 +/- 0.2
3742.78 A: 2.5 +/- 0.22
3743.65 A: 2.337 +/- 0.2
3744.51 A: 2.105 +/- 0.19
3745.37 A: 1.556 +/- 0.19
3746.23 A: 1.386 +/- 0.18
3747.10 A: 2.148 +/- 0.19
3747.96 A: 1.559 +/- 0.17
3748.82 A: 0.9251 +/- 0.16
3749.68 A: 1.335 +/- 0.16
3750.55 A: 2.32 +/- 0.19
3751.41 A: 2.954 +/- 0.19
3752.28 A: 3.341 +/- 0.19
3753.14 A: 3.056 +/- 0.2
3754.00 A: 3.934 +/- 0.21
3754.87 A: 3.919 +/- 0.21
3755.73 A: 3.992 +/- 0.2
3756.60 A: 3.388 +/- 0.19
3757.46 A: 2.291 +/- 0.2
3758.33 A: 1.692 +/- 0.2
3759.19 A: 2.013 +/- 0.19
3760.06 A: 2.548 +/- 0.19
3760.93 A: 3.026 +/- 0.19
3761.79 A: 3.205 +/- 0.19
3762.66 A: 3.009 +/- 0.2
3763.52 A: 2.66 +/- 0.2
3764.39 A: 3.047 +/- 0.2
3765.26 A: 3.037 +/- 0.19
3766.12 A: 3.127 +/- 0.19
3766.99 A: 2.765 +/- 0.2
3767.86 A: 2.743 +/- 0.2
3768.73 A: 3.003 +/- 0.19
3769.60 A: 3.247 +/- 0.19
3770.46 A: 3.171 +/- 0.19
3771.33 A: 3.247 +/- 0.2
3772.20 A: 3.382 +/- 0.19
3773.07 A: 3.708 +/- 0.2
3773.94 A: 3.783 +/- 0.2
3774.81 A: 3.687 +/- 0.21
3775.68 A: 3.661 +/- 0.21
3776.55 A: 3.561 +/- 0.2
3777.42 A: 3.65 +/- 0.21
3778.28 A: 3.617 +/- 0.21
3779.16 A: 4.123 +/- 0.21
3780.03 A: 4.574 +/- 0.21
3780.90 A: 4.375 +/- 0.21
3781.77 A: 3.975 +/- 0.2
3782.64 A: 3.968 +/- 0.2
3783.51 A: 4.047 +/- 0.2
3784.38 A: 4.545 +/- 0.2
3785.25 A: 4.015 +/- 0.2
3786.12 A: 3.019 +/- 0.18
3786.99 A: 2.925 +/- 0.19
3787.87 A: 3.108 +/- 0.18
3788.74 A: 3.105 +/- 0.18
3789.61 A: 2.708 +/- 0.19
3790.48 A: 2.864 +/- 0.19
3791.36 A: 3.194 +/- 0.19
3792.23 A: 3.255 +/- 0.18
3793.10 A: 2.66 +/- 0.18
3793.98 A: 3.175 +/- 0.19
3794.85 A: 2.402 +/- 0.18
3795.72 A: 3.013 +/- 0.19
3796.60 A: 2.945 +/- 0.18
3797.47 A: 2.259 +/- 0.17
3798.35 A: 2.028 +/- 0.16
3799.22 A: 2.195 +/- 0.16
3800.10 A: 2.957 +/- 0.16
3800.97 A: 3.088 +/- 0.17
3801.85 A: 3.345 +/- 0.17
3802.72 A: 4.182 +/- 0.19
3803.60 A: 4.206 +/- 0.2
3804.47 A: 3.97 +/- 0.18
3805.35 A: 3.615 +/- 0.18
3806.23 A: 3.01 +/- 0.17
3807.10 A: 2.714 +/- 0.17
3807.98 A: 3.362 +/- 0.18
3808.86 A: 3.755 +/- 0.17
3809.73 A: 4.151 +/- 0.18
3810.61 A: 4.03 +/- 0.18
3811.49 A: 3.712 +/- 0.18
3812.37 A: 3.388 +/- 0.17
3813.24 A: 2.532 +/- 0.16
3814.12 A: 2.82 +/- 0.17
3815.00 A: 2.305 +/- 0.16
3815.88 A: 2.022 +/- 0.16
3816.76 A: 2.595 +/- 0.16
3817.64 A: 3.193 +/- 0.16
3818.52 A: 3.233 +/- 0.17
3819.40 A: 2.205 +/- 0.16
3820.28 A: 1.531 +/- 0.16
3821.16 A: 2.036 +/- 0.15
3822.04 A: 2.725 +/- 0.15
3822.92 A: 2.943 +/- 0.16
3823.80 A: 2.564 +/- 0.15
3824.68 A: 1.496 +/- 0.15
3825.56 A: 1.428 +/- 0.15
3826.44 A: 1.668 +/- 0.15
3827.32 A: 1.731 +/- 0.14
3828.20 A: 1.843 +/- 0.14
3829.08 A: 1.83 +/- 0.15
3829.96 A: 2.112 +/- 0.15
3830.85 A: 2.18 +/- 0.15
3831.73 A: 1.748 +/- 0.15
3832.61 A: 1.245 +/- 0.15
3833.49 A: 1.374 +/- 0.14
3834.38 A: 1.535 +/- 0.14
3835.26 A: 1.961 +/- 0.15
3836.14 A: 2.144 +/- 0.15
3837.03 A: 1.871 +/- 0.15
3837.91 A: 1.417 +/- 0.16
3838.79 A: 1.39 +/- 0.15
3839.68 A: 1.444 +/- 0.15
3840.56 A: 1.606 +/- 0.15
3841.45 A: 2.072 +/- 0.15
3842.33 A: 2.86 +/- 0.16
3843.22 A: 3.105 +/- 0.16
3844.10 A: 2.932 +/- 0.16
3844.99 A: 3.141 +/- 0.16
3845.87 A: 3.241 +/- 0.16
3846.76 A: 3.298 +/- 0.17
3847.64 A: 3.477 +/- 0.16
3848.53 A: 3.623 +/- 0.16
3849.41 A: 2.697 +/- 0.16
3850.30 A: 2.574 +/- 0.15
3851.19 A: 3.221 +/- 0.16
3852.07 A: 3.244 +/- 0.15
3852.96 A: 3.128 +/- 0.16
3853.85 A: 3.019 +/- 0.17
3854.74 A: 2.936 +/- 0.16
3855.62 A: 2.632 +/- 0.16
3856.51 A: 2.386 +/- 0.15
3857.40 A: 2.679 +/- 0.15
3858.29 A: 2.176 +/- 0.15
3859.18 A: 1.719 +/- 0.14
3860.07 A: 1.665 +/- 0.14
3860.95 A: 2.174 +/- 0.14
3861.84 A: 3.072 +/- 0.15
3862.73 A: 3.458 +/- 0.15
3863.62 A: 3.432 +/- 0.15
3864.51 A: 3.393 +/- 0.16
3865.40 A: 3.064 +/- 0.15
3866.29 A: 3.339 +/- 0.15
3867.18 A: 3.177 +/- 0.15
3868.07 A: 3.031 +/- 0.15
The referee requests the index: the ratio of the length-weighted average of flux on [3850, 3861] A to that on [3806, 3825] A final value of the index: 0.91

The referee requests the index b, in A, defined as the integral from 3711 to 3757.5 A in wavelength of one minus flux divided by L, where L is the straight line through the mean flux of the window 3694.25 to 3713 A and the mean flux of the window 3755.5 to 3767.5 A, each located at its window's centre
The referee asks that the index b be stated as 5.7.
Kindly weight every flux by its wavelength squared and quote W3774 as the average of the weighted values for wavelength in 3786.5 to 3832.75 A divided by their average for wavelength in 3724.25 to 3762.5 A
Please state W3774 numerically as 1.1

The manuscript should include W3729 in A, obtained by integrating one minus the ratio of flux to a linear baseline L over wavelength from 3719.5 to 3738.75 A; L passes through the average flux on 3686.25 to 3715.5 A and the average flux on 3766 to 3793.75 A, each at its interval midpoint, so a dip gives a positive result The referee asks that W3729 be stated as 6.1 A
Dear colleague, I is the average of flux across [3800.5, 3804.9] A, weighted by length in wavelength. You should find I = 3.76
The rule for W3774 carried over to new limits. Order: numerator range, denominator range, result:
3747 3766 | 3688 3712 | 0.85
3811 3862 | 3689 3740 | 0.86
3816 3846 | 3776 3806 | 0.64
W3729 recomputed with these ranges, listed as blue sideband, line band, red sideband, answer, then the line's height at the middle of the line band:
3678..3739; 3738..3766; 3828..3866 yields 1.6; 2.81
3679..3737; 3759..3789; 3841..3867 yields -4.7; 2.94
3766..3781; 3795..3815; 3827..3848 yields -2.7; 2.84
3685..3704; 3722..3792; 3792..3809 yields 6.5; 3.22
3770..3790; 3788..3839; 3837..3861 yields 8.9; 3.13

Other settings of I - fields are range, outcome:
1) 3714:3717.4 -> 3.91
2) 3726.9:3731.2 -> 2.96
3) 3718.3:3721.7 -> 1.72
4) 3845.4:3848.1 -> 3.34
